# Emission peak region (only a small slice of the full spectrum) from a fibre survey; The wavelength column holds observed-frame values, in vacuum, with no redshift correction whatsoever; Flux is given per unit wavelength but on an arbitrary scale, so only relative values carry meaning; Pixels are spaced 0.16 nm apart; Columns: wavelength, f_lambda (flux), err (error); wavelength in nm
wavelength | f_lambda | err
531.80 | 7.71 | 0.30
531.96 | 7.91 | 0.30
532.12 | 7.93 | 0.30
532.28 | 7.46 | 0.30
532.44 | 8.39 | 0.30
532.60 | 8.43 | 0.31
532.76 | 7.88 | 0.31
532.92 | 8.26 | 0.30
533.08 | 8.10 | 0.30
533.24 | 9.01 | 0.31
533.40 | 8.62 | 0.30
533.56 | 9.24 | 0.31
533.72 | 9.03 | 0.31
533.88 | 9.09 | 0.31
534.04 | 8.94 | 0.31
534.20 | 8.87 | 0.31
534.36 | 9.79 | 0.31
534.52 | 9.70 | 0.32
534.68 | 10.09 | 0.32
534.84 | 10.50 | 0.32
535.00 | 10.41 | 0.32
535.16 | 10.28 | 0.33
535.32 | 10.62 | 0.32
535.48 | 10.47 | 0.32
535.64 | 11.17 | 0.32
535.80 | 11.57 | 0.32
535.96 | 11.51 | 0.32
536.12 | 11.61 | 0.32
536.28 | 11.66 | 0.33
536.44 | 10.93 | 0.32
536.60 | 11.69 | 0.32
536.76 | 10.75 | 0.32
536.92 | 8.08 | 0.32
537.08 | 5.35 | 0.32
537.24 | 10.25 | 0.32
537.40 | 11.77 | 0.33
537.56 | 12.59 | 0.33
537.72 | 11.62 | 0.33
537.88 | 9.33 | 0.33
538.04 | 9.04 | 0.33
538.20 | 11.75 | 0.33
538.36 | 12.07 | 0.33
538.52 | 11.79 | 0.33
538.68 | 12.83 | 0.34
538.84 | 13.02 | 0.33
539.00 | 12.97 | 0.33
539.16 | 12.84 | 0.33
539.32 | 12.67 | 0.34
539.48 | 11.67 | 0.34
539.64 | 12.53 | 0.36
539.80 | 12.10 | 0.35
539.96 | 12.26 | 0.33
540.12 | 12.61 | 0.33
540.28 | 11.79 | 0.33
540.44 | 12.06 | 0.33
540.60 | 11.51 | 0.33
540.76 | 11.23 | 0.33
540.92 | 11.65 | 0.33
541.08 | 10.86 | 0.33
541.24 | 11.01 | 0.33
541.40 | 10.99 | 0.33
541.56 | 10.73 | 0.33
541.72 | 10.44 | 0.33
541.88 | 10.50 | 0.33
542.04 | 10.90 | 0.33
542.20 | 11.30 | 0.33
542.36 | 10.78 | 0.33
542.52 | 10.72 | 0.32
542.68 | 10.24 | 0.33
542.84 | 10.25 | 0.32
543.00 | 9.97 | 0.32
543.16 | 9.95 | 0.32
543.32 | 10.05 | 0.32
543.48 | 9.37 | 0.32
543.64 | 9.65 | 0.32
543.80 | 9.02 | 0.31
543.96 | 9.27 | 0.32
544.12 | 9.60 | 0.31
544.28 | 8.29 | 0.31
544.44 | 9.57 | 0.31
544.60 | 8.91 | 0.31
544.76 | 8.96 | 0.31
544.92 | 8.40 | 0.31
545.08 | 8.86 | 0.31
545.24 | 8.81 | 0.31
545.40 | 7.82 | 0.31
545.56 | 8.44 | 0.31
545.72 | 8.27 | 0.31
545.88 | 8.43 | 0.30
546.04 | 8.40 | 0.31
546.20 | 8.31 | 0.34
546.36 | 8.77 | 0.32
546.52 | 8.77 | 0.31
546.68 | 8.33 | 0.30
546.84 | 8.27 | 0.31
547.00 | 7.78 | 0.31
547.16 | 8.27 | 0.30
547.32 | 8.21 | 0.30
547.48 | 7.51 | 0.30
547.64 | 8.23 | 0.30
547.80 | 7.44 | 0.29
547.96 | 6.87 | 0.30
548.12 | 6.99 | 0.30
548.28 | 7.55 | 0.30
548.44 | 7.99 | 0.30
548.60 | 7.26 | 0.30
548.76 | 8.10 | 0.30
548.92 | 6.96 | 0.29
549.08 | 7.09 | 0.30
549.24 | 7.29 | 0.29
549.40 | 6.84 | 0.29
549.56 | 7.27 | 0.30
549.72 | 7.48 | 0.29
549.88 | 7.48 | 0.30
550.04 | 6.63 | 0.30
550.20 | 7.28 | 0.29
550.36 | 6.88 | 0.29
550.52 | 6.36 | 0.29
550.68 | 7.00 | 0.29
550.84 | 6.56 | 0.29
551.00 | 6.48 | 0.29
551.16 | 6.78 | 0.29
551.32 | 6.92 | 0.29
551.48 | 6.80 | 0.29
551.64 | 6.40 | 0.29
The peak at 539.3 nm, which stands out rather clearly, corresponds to C IV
